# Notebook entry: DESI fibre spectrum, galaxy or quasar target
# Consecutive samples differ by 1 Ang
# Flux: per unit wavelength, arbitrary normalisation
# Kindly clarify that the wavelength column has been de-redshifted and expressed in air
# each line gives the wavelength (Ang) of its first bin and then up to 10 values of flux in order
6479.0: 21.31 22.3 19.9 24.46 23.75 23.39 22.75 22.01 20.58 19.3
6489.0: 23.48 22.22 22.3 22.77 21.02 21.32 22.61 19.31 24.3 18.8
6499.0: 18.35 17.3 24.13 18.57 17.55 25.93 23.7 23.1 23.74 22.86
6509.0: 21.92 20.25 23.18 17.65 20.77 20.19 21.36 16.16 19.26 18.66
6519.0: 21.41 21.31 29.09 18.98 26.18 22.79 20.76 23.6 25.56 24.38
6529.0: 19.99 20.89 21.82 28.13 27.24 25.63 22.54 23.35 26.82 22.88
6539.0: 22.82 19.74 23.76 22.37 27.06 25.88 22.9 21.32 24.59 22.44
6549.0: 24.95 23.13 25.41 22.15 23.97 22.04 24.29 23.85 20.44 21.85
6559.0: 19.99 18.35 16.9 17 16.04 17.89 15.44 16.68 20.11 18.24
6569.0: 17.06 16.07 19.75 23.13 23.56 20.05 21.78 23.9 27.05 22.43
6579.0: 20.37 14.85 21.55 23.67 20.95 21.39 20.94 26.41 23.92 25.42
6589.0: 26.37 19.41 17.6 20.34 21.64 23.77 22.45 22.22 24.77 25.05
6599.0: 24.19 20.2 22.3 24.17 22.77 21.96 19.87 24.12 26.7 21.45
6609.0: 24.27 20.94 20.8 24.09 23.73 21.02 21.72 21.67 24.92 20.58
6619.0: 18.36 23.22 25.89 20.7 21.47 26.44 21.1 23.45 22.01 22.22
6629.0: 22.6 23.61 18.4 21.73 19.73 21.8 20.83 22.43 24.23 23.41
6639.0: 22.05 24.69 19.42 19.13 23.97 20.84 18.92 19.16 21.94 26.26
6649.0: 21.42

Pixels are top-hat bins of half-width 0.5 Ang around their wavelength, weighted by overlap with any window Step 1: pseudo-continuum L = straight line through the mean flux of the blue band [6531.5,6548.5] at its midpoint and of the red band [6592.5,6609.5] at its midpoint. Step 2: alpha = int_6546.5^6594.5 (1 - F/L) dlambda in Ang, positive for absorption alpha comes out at 4.8 Ang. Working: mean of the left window 24.1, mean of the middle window 21.2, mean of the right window 23.1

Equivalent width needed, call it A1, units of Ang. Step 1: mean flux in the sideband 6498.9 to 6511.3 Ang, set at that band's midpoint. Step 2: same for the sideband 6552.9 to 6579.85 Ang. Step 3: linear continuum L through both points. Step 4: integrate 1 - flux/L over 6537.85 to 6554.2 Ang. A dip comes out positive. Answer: -2.2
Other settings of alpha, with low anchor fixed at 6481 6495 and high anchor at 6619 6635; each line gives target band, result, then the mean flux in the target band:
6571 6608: -0.57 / 22.5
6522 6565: -0.81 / 22.6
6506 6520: 0.94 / 20.7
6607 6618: -0.22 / 22.6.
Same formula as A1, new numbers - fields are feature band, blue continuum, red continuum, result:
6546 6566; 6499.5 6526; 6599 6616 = 0.9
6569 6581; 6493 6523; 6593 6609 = 0.8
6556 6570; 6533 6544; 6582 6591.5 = 3.0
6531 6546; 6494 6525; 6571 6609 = -1.7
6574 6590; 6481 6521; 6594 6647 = -0.4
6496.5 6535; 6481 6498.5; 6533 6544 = 1.7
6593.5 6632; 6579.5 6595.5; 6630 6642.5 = -1.5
